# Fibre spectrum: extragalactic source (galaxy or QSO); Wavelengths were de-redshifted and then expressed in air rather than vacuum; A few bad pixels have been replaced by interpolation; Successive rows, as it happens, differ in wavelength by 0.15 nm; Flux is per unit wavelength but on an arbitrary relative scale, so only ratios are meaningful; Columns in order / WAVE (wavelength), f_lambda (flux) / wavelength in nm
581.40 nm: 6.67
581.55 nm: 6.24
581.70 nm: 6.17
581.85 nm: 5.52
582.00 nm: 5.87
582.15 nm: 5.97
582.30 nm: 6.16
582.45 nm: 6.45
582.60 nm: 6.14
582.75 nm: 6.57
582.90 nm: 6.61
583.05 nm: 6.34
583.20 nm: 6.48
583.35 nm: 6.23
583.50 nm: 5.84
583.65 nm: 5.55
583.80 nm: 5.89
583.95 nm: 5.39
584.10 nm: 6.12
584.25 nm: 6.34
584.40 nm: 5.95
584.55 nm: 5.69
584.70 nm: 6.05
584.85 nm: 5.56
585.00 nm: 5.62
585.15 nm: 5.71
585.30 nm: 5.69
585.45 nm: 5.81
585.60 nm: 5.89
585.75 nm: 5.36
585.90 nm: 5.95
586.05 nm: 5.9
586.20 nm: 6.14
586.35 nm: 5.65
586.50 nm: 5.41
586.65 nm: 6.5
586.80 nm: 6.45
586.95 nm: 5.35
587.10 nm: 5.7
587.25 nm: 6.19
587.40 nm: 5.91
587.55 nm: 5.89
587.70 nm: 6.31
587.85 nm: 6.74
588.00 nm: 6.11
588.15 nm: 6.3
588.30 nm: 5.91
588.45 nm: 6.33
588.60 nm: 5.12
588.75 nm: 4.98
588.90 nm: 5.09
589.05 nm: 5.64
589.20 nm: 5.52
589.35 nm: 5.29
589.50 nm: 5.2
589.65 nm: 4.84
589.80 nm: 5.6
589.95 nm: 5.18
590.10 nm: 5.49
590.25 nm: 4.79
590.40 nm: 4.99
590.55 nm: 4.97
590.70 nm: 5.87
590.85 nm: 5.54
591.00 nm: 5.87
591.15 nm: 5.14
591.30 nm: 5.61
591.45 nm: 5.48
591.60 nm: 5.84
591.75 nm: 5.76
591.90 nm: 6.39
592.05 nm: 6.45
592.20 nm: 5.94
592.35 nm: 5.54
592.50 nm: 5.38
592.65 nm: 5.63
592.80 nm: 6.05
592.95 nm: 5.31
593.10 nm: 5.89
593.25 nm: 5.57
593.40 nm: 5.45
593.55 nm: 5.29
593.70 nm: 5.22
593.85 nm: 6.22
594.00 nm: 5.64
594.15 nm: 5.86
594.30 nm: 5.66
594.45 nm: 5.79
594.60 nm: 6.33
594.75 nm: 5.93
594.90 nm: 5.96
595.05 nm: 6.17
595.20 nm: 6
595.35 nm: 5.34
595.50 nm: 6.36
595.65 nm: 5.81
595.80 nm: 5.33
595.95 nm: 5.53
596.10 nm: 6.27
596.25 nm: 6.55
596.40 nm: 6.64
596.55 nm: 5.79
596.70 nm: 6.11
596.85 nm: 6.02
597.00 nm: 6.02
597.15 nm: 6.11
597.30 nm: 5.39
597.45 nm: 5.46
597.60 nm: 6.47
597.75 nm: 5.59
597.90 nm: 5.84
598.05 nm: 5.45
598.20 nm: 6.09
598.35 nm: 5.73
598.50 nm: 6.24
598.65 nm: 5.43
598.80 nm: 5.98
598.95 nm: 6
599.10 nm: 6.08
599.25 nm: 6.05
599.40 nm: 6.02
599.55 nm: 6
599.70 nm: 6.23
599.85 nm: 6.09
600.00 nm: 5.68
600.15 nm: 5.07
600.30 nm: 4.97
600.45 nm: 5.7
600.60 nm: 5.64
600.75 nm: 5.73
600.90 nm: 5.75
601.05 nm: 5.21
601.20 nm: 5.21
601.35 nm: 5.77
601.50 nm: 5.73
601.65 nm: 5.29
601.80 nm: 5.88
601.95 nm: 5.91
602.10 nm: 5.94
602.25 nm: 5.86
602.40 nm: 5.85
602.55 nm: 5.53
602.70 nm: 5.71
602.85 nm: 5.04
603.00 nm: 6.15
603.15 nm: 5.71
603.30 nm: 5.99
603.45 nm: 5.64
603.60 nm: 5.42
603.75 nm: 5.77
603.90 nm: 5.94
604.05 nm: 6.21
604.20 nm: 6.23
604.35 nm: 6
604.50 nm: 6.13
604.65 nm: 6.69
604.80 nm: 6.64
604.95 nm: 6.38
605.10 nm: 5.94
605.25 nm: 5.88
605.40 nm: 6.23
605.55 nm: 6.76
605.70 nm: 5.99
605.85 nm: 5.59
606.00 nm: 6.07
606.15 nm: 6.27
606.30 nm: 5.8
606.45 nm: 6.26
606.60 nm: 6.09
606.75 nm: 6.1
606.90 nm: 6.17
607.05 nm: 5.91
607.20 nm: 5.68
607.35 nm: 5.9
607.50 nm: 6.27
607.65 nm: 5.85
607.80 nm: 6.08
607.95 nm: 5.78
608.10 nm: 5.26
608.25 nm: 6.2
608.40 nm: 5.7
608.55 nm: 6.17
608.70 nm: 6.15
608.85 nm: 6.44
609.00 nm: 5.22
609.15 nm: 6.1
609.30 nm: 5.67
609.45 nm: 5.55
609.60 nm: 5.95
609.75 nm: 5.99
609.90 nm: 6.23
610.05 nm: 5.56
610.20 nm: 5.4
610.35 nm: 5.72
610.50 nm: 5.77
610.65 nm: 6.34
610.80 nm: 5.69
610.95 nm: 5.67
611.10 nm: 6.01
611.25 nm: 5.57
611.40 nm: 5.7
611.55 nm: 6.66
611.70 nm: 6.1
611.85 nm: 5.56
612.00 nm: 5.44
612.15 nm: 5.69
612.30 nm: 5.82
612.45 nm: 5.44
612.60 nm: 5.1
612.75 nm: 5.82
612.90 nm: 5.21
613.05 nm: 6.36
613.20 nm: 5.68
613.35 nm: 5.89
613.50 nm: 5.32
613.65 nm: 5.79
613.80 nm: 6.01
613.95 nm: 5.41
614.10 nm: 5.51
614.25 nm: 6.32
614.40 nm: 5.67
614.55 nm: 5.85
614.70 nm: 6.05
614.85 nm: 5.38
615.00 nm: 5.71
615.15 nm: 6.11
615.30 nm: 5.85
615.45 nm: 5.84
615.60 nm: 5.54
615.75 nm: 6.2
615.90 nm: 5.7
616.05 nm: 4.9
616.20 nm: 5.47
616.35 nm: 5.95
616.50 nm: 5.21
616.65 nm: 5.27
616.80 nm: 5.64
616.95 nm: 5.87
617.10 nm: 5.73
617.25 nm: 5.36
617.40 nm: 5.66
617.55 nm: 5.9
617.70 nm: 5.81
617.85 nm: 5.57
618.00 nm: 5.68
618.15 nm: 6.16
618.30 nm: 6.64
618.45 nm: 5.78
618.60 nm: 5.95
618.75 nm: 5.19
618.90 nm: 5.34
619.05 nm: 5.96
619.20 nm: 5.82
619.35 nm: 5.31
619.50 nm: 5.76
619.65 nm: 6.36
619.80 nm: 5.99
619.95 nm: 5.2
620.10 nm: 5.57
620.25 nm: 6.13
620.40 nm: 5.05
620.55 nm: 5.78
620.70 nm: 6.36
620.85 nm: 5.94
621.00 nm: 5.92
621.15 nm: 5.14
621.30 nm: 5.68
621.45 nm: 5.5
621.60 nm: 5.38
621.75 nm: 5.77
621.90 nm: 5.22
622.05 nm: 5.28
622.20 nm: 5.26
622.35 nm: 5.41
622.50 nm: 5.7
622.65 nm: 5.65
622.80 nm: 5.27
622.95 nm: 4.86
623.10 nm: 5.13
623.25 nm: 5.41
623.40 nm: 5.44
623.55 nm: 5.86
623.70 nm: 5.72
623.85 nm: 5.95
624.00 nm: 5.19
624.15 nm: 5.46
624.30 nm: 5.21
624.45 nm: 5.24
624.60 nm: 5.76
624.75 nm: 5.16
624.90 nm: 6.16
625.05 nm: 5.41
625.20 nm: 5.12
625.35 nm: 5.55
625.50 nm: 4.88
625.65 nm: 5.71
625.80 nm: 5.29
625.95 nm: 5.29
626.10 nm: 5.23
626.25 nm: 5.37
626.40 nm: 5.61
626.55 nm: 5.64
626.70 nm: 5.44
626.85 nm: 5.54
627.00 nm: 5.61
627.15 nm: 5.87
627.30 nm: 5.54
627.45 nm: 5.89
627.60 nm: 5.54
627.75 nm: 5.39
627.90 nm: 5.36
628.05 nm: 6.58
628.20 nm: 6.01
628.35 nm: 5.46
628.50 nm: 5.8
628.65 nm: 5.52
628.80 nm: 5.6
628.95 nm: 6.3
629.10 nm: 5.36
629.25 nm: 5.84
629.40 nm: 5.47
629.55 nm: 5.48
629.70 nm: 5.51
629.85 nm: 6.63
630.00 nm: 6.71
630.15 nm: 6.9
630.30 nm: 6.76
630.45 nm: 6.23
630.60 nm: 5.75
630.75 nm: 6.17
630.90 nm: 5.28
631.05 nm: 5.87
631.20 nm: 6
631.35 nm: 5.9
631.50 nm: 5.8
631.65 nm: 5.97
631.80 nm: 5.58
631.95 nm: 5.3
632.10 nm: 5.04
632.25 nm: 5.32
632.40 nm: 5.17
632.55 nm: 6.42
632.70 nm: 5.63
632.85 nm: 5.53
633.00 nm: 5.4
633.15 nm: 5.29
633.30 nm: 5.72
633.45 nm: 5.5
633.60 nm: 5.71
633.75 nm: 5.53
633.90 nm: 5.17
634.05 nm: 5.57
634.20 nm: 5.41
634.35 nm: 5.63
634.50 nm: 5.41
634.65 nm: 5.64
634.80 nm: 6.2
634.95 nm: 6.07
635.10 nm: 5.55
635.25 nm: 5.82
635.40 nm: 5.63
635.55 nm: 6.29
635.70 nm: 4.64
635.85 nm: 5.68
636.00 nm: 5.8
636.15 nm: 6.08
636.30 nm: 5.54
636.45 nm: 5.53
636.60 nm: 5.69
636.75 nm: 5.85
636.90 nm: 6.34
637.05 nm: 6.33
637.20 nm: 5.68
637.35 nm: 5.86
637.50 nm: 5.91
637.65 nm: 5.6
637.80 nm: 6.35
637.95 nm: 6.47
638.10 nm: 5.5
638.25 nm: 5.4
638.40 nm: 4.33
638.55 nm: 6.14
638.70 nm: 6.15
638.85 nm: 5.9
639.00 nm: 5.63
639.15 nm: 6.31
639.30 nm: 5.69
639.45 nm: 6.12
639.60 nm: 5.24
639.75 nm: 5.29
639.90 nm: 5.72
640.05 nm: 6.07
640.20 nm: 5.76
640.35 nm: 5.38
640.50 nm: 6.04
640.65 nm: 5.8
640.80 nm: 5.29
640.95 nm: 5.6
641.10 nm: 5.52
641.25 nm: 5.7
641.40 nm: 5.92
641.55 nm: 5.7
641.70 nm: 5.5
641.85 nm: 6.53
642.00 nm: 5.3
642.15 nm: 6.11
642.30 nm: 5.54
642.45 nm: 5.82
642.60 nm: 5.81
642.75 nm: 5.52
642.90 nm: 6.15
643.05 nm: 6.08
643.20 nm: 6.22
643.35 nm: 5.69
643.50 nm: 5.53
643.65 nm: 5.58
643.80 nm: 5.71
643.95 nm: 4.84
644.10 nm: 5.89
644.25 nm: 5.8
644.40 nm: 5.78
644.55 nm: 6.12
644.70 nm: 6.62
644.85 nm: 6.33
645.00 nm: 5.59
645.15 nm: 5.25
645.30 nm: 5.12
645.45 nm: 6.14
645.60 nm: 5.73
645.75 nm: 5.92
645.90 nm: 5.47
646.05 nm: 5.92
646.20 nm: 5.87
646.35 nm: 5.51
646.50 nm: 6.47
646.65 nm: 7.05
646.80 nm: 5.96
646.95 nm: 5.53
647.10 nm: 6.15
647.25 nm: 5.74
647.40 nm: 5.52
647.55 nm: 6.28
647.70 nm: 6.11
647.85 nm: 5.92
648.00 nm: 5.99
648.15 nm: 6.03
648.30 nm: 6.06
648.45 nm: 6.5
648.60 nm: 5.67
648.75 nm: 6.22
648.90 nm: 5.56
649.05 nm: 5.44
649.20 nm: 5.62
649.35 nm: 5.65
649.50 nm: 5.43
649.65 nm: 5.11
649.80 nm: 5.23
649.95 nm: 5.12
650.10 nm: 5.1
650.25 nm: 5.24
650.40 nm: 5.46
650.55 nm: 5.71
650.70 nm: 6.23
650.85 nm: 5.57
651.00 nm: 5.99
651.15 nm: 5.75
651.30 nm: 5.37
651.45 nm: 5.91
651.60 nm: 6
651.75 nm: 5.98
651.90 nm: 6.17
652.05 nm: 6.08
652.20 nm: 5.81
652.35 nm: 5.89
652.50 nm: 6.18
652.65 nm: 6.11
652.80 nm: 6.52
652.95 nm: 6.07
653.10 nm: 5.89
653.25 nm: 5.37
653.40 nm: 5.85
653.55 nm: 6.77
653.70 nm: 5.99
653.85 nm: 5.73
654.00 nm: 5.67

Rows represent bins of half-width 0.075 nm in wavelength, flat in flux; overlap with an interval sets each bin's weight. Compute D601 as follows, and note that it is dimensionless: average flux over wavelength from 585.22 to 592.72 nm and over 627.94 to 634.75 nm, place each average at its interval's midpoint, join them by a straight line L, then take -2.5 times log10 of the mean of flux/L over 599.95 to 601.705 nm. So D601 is 0.04 mag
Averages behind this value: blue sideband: 5.69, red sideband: 5.75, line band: 5.48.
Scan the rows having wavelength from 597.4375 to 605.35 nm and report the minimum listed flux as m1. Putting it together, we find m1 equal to 4.97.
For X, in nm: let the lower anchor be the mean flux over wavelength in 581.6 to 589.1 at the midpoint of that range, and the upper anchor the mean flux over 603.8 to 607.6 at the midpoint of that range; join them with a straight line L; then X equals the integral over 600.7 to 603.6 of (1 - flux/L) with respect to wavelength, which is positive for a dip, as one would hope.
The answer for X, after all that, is 0.20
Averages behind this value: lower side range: 5.93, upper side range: 6.12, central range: 5.67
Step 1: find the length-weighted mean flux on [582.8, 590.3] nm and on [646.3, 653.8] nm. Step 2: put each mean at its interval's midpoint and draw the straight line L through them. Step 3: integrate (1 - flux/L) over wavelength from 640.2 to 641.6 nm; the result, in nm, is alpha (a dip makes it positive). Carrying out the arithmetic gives 0.04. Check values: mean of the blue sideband 5.8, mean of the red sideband 5.86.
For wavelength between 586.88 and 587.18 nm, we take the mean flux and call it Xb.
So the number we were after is 5.54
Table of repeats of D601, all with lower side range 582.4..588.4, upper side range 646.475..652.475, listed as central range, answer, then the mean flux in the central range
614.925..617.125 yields 0.05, 5.66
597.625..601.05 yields 0.03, 5.79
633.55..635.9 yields 0.04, 5.62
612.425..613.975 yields 0.05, 5.65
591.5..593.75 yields 0.05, 5.72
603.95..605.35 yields -0.05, 6.23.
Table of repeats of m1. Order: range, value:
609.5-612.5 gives 5.4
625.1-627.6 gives 4.88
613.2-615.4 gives 5.32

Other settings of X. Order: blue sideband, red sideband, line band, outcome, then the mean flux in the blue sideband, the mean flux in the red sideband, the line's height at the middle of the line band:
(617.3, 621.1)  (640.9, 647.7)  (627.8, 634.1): 0.045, 5.79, 5.83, 5.81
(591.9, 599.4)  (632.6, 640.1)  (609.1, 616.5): 0.058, 5.86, 5.71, 5.8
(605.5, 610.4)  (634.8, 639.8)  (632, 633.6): 0.081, 5.93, 5.78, 5.8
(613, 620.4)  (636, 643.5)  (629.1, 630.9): -0.094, 5.73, 5.79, 5.76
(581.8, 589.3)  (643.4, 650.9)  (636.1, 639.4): -0.023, 5.92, 5.77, 5.79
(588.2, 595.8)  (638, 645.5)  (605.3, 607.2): -0.144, 5.62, 5.74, 5.66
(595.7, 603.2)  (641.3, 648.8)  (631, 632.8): 0.059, 5.8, 5.87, 5.85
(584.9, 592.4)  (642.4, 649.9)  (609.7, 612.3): -0.036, 5.7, 5.82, 5.75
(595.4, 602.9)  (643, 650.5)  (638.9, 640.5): 0.011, 5.8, 5.78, 5.78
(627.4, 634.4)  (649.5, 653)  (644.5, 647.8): -0.099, 5.74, 5.76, 5.75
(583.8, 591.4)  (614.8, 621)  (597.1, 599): -0.039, 5.69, 5.73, 5.71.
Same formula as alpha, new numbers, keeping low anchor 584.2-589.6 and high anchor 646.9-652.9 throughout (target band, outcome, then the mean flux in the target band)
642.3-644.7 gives 0.01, 5.79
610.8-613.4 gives 0.03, 5.75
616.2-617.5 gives 0.05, 5.59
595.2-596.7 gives -0.04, 5.97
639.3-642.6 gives 0.05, 5.71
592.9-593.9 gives 0.04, 5.55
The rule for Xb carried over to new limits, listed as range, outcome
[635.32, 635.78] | 5.53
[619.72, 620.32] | 5.72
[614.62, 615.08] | 5.72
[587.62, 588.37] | 6.27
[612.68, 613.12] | 5.79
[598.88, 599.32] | 6.04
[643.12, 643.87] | 5.75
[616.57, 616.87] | 5.45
